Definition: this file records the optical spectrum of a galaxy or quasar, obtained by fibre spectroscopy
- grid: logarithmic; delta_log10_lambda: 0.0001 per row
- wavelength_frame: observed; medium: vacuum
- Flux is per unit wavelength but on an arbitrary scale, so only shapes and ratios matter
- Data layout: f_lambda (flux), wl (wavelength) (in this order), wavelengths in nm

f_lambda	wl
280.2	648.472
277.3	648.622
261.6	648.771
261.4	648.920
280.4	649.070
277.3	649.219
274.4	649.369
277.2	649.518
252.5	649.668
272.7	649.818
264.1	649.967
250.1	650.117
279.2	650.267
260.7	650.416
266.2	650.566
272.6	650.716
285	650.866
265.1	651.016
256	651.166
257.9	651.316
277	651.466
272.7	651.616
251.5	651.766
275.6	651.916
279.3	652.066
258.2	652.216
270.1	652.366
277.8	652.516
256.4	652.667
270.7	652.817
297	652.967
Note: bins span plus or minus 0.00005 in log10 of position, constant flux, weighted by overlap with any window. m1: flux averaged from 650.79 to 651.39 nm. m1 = 266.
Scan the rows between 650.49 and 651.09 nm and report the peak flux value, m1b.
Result 285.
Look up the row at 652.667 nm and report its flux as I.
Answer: 256.4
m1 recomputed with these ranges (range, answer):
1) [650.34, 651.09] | 270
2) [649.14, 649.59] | 277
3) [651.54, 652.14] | 270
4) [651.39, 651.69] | 275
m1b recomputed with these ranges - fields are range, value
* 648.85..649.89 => 280.4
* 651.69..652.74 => 279.3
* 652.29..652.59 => 277.8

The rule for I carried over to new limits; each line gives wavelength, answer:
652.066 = 279.3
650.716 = 272.6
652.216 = 258.2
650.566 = 266.2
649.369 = 274.4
